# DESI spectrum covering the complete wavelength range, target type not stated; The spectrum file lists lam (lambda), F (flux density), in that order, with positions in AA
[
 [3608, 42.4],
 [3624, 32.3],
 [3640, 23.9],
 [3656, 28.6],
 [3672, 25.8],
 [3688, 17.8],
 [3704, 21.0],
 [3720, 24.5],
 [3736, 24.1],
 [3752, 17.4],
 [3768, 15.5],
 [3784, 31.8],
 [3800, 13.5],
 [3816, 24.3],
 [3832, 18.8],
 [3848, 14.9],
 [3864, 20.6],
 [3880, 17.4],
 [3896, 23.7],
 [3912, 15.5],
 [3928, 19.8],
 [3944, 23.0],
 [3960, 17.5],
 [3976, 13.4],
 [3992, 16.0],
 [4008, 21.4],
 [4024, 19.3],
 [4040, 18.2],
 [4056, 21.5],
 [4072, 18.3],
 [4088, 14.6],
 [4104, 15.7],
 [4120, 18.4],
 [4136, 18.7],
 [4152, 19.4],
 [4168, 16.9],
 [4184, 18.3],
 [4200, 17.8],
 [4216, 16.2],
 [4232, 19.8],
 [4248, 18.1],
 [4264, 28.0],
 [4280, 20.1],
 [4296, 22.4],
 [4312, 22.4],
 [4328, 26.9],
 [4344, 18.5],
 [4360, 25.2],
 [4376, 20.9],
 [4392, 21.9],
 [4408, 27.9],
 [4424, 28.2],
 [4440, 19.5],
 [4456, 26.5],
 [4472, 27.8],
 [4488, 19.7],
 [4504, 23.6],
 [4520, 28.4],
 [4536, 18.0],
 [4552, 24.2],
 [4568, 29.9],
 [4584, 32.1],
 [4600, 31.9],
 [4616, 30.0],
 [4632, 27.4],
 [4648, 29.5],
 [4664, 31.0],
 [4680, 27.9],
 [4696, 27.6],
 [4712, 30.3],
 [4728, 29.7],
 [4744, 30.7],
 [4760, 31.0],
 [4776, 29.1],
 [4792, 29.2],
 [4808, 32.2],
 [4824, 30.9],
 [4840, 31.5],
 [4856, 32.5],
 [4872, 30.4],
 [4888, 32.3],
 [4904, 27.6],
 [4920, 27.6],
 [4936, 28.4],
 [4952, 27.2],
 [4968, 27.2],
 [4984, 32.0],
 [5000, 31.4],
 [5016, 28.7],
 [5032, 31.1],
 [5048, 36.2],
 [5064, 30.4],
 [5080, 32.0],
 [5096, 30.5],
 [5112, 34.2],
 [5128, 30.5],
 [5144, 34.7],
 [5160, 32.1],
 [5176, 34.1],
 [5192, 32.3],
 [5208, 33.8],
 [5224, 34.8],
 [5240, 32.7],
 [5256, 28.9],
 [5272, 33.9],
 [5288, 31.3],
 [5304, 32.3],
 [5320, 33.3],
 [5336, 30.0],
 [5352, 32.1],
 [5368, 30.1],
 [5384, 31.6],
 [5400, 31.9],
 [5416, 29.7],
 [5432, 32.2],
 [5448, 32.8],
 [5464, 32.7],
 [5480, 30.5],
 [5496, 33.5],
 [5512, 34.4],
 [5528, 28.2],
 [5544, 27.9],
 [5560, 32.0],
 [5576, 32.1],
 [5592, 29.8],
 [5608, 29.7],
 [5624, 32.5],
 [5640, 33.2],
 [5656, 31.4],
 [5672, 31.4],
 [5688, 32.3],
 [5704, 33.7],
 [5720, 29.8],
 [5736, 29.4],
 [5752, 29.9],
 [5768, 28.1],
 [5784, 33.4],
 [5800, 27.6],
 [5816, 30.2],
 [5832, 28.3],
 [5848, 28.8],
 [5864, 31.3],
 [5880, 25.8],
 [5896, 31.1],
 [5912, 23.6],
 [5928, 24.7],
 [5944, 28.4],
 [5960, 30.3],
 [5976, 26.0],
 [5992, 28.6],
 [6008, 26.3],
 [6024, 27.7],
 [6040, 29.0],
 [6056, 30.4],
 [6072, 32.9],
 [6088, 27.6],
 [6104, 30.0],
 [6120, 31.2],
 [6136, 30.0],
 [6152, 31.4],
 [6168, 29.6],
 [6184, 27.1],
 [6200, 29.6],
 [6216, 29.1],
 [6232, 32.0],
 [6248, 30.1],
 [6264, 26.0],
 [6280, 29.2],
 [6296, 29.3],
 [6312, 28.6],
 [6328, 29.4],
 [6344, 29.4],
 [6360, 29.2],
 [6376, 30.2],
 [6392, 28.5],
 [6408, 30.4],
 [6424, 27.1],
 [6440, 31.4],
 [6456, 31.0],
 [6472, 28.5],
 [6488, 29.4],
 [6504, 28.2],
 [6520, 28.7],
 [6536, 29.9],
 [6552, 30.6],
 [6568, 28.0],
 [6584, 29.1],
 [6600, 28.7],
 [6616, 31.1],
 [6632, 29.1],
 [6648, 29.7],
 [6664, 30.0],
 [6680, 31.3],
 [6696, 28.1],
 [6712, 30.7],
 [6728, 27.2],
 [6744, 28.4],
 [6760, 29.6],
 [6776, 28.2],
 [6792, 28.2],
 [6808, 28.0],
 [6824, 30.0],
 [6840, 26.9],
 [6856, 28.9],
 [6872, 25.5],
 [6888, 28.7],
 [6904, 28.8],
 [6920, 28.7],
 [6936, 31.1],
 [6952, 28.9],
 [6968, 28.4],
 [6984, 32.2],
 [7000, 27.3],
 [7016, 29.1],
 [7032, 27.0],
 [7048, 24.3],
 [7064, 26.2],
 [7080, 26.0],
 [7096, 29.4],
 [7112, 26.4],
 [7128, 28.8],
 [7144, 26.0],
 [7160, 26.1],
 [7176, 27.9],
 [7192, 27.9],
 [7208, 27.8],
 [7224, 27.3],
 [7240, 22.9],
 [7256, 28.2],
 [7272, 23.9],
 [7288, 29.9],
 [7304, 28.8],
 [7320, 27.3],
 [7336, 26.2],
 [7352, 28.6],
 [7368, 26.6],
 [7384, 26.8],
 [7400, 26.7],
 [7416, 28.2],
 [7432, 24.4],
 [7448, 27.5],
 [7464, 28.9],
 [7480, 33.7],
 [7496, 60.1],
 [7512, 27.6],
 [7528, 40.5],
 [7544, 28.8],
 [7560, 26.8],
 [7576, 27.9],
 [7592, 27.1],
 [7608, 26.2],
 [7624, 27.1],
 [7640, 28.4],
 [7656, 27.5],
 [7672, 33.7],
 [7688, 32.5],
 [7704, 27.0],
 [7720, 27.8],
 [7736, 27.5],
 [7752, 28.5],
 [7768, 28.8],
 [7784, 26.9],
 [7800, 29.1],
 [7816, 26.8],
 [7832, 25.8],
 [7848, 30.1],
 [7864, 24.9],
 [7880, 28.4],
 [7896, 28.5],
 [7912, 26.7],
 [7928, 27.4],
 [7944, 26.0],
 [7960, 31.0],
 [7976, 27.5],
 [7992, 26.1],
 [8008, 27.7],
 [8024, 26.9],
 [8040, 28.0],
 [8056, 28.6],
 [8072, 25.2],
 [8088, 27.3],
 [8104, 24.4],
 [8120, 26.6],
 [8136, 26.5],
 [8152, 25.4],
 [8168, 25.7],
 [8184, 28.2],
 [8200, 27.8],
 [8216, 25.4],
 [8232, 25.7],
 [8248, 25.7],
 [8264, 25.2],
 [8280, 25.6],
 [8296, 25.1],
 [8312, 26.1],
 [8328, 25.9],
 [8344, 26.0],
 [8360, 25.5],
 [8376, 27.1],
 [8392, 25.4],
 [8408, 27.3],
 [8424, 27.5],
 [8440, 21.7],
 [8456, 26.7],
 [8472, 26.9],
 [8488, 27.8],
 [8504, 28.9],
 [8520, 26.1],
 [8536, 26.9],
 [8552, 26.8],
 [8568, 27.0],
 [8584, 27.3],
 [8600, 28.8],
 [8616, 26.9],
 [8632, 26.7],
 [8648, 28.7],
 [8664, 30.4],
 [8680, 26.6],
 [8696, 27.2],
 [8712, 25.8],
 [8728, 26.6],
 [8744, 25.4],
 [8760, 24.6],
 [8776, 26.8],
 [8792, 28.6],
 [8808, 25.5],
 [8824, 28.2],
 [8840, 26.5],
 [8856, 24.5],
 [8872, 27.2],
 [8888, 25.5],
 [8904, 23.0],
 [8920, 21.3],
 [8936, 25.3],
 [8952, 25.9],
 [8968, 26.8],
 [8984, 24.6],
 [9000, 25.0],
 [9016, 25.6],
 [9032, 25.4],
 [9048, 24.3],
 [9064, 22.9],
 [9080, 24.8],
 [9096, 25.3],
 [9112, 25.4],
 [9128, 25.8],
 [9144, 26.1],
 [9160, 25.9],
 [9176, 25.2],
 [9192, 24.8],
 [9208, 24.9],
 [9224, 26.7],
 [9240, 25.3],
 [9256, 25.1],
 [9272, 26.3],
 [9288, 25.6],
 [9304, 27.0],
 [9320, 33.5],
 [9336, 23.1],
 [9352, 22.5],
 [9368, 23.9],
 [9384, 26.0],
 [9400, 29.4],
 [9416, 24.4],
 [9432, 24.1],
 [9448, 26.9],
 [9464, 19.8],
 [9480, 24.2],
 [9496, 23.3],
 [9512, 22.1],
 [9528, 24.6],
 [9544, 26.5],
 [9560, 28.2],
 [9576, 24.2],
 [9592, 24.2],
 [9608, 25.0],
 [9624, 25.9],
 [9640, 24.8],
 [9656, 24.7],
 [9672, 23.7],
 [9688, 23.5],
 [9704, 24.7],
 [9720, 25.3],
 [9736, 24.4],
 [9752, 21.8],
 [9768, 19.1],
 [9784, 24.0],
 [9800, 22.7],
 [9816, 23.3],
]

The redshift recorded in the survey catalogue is 0.14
